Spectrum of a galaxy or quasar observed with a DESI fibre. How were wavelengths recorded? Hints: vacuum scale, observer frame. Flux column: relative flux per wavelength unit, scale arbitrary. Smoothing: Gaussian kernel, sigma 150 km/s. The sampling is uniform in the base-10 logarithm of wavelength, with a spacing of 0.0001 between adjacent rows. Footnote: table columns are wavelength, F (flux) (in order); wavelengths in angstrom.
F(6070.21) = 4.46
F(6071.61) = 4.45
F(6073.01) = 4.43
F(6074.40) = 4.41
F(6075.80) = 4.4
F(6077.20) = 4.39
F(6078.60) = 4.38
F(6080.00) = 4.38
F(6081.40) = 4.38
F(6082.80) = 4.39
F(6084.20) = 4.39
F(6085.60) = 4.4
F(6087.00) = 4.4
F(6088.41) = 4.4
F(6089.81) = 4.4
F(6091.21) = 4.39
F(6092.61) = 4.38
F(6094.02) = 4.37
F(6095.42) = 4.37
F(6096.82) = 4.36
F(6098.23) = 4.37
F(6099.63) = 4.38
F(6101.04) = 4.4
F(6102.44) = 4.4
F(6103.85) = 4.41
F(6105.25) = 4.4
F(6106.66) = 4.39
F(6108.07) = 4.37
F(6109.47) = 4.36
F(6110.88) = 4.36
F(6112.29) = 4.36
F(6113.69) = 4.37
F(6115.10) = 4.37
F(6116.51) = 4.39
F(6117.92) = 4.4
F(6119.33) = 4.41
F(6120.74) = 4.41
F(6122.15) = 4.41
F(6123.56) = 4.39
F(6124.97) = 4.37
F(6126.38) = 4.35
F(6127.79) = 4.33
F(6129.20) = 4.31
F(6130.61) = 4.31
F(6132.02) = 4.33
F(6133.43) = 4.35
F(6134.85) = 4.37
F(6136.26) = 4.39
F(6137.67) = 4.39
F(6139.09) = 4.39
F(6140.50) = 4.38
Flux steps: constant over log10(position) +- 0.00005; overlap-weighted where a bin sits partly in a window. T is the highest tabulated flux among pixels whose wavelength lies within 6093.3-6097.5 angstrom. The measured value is 4.37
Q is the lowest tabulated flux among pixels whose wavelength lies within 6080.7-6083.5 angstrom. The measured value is 4.38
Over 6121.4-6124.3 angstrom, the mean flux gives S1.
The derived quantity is 4.4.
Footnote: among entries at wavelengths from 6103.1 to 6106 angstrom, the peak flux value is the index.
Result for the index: 4.41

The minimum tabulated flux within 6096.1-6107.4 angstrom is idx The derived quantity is 4.36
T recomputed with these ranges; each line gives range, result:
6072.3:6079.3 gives 4.43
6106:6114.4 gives 4.39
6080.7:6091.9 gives 4.4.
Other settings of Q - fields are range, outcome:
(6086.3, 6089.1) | 4.4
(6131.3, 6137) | 4.33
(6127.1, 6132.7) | 4.31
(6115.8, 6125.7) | 4.37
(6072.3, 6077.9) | 4.39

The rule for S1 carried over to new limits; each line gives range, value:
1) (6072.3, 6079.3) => 4.4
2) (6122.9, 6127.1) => 4.37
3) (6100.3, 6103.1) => 4.4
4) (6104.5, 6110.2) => 4.38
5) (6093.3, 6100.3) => 4.37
